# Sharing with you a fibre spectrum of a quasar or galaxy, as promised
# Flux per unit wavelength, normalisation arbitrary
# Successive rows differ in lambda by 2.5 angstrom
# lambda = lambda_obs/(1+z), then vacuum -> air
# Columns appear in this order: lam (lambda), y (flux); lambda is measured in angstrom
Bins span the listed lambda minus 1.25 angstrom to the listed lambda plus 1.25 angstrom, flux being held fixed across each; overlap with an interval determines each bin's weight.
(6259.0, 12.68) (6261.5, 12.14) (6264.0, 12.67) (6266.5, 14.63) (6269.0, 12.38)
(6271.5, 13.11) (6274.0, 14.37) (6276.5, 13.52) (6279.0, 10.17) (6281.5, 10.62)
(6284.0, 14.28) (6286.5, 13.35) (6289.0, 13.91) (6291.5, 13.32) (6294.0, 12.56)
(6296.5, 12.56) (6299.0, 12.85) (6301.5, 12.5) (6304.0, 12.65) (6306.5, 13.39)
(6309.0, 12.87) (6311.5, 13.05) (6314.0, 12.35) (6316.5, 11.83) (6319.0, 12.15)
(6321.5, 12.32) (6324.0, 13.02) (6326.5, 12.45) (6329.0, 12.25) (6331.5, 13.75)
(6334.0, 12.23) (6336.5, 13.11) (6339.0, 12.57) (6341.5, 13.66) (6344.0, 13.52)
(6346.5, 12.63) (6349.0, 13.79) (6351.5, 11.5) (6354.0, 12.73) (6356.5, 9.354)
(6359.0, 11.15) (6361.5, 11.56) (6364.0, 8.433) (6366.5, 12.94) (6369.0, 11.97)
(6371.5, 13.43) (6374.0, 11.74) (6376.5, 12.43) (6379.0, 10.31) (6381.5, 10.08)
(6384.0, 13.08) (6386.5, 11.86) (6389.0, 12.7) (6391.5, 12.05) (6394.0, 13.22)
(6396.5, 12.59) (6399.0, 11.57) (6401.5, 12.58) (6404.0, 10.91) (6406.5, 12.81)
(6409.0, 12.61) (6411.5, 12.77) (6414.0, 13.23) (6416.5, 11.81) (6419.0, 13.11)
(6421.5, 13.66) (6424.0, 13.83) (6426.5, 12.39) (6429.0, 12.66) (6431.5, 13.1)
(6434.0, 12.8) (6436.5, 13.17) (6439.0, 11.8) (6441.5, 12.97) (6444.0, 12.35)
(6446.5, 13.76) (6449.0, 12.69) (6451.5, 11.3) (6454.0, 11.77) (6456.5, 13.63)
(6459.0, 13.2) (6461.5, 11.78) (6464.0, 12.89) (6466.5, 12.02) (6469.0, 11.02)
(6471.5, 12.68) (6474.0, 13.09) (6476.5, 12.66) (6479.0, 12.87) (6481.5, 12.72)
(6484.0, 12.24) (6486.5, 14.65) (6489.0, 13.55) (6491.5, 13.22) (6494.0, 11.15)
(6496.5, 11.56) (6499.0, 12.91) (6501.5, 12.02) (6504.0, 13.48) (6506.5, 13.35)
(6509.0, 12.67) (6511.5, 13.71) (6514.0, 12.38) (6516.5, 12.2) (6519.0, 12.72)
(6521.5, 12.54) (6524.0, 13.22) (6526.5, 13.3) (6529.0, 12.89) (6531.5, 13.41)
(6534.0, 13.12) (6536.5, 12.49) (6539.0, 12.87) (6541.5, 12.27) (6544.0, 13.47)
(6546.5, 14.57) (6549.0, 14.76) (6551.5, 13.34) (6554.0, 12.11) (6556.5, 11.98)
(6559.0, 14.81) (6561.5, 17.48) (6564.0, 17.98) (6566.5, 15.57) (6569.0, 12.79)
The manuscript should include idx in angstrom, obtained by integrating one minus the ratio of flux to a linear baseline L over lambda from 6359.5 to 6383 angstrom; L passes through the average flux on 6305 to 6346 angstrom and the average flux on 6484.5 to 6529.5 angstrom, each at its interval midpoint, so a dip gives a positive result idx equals 2.5 angstrom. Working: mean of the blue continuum 12.8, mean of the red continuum 12.9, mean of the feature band 11.4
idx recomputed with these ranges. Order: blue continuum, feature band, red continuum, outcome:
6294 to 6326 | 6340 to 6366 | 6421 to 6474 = 1.55 angstrom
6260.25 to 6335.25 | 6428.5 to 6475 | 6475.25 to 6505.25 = 0.73 angstrom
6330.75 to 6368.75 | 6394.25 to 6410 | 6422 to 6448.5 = 0.47 angstrom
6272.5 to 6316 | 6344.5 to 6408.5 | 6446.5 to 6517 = 4.13 angstrom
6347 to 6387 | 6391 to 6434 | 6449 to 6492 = -1.98 angstrom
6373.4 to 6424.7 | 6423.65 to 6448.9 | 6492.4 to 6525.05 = -0.85 angstrom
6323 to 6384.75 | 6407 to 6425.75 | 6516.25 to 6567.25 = -0.49 angstrom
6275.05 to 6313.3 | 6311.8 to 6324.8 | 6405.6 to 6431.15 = 0.44 angstrom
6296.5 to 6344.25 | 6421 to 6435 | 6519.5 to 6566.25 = 0.18 angstrom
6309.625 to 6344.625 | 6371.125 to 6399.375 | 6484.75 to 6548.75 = 1.62 angstrom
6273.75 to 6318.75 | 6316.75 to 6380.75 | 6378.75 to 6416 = 1.46 angstrom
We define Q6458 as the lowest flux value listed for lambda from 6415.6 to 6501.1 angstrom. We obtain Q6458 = 11.02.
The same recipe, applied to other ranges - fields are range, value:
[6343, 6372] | 8.433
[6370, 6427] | 10.08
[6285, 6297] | 12.56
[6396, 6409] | 10.91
